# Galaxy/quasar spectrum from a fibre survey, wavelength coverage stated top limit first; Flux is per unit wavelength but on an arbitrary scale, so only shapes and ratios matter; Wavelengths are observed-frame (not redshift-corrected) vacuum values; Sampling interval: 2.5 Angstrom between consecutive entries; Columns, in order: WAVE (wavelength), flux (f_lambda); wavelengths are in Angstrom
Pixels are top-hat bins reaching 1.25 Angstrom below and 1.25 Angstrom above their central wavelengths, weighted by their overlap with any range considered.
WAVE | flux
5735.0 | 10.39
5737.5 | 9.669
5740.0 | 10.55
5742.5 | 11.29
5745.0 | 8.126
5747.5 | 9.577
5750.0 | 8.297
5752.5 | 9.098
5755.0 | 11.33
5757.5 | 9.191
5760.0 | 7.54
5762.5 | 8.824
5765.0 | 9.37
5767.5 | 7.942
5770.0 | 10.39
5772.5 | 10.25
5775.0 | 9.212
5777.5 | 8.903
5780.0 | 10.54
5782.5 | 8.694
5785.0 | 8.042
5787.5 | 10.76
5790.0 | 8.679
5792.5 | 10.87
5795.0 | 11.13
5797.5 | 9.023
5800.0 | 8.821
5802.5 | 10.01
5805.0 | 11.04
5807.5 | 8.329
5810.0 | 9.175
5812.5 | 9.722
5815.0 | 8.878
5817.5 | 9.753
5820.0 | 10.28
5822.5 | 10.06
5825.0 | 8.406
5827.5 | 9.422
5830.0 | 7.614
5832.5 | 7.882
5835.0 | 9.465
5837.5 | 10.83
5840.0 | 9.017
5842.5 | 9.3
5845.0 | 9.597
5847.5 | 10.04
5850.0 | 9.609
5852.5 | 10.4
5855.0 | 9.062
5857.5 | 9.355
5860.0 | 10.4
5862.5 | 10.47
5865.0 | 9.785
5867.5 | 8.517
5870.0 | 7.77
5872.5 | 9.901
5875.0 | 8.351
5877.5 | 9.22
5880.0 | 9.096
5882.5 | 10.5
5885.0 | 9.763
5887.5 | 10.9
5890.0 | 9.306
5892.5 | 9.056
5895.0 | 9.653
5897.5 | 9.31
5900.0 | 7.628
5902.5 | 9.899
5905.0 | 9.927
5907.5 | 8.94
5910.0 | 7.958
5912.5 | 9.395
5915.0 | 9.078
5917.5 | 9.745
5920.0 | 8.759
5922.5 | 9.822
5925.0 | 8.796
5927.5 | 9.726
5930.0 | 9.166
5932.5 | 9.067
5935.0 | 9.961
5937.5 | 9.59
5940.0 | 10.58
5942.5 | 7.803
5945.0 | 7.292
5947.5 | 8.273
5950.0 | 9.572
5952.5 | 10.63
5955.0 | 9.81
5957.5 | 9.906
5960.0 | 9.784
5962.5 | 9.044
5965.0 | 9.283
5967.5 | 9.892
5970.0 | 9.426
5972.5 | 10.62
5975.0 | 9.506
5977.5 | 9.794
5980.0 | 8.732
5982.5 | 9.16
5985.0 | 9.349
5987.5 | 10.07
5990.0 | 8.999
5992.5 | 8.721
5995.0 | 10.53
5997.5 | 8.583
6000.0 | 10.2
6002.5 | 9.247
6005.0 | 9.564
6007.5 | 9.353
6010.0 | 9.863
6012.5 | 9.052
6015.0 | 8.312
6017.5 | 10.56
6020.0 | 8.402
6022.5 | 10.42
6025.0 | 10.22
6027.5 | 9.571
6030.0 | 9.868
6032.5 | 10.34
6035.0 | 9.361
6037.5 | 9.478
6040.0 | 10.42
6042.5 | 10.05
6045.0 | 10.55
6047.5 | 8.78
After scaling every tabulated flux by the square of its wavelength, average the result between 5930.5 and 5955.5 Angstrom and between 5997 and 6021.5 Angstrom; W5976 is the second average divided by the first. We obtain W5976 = 1.03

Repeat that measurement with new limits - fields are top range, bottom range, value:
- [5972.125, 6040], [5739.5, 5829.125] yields 1.09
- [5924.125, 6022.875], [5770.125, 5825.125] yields 1.04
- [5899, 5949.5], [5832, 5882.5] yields 0.98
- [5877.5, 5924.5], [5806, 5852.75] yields 1.03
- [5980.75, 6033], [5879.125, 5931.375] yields 1.05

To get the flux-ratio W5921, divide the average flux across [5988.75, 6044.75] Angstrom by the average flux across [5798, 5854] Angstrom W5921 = 1.02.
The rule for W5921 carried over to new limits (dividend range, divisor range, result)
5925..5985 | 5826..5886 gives 1.00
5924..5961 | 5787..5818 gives 0.96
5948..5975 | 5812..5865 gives 1.02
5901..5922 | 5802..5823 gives 0.95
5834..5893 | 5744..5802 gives 1.02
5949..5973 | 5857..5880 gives 1.05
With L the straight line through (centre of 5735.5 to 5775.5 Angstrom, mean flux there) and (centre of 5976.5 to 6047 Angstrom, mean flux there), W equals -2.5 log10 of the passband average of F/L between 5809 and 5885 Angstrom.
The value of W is 0.01 mag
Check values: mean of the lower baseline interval 9.44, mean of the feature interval 9.4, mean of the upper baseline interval 9.59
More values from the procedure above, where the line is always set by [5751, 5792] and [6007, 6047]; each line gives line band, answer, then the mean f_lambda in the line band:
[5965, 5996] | 0.01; 9.55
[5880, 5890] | -0.07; 10.1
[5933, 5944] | 0.02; 9.41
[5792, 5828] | -0.03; 9.64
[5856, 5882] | 0.02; 9.32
